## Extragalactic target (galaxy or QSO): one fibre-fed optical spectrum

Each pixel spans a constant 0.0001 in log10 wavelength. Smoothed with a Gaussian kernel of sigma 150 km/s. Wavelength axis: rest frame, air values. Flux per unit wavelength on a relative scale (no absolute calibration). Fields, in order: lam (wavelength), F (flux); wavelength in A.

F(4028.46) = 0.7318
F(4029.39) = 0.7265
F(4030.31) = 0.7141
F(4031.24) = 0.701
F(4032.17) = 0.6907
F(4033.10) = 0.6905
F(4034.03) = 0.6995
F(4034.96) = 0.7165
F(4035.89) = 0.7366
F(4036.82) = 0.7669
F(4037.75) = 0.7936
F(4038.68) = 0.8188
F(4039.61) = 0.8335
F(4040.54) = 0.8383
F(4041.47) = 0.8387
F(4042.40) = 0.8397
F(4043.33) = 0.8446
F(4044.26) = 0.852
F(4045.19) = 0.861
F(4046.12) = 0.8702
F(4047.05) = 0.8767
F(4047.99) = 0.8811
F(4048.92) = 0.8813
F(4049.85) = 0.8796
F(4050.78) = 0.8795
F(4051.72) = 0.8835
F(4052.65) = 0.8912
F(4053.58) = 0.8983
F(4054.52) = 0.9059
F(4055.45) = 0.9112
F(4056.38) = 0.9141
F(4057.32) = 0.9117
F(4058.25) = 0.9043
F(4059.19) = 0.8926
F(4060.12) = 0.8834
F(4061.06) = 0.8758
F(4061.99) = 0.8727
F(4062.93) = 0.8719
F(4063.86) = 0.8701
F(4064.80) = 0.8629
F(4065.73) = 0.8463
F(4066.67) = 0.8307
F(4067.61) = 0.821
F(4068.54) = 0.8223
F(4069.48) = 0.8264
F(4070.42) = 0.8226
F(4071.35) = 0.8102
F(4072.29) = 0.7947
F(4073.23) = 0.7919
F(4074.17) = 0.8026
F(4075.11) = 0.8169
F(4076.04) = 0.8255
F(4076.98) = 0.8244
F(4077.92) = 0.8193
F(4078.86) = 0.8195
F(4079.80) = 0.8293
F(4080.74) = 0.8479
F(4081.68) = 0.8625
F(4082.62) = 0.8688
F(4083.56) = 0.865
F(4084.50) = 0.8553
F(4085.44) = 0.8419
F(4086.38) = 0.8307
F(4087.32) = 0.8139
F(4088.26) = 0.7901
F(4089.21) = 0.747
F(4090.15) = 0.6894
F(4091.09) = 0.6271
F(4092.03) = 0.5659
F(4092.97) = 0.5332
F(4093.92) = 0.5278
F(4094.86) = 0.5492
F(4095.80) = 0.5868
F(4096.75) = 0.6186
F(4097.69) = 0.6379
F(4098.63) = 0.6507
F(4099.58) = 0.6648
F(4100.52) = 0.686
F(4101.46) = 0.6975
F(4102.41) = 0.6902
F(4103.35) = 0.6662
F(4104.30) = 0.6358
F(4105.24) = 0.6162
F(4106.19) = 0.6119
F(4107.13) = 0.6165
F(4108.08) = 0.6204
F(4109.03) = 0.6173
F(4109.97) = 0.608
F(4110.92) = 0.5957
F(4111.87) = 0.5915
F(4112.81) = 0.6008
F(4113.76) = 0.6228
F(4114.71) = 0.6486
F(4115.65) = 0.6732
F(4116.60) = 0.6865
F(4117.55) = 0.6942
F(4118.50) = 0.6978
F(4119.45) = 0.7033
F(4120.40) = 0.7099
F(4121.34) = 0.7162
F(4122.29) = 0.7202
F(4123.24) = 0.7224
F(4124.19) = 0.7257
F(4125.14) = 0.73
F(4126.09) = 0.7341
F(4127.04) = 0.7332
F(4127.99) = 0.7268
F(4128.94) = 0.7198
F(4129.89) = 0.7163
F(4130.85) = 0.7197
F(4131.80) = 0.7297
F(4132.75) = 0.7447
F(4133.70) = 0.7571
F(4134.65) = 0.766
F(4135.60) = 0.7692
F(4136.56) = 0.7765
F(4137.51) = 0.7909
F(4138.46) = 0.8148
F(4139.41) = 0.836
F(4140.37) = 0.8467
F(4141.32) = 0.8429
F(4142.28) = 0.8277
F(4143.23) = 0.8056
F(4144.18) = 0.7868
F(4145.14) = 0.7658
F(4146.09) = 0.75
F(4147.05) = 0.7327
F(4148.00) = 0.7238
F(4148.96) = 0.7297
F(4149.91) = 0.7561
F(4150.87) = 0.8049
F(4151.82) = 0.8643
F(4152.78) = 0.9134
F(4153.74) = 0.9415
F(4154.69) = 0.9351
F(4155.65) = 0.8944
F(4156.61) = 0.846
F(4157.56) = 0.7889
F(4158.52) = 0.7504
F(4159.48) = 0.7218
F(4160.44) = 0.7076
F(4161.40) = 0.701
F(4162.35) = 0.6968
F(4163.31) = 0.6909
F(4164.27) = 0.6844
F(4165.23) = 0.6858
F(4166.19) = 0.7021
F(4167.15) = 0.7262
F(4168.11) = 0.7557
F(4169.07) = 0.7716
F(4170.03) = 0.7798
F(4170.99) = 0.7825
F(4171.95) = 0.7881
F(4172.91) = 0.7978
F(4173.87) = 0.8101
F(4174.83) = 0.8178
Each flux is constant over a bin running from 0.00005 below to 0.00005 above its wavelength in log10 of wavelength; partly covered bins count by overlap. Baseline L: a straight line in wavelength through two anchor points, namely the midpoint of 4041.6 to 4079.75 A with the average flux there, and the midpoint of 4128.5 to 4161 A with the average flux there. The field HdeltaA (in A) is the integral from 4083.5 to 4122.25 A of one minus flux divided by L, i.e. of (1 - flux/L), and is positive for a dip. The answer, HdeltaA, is 7.4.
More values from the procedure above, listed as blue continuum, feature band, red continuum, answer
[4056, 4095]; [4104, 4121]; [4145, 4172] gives 3.2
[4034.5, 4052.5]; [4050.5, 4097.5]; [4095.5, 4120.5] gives -3.6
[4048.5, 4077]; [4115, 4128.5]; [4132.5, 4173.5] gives 1.6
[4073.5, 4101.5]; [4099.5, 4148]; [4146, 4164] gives 3.3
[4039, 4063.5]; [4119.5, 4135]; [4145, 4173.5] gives 1.5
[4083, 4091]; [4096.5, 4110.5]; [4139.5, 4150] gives 2.6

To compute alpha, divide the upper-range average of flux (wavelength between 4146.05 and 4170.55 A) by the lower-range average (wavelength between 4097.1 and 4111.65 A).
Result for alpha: 1.21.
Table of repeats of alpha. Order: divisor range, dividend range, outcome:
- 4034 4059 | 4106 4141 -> 0.83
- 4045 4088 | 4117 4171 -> 0.89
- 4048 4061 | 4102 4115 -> 0.70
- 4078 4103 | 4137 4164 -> 1.10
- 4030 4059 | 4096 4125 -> 0.79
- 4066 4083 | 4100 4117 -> 0.77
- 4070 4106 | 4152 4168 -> 1.06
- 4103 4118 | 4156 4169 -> 1.16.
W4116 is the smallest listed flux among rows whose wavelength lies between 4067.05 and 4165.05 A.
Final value 0.5278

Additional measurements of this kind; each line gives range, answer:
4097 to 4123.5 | 0.5915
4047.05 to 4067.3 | 0.8307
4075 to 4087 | 0.8169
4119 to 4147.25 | 0.7033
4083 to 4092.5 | 0.5659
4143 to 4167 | 0.6844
